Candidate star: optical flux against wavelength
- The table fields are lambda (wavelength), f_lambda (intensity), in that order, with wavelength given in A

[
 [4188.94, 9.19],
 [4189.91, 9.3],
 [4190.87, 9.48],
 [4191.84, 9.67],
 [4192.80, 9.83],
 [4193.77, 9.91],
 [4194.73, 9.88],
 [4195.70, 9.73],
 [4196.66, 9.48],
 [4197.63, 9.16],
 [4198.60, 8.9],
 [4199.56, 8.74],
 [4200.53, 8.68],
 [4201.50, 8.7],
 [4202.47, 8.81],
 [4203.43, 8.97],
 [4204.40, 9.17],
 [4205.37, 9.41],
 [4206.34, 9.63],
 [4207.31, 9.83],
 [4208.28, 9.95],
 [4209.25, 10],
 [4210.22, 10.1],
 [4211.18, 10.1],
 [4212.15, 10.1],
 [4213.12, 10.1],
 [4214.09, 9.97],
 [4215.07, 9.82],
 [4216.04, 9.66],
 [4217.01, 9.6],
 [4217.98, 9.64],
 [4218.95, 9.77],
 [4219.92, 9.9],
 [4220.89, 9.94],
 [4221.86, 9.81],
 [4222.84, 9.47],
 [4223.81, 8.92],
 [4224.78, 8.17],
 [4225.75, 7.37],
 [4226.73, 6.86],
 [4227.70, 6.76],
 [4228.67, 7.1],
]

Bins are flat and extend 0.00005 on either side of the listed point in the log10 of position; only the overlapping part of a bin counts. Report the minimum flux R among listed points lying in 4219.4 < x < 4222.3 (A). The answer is 9.81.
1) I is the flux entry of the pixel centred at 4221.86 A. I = 9.81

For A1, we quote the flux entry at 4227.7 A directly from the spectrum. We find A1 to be 6.76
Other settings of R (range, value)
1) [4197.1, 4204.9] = 8.68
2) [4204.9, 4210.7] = 9.41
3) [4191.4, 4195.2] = 9.67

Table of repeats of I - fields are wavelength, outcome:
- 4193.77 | 9.91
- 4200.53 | 8.68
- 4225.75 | 7.37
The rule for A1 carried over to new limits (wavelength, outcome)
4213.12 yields 10.1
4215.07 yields 9.82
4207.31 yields 9.83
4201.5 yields 8.7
